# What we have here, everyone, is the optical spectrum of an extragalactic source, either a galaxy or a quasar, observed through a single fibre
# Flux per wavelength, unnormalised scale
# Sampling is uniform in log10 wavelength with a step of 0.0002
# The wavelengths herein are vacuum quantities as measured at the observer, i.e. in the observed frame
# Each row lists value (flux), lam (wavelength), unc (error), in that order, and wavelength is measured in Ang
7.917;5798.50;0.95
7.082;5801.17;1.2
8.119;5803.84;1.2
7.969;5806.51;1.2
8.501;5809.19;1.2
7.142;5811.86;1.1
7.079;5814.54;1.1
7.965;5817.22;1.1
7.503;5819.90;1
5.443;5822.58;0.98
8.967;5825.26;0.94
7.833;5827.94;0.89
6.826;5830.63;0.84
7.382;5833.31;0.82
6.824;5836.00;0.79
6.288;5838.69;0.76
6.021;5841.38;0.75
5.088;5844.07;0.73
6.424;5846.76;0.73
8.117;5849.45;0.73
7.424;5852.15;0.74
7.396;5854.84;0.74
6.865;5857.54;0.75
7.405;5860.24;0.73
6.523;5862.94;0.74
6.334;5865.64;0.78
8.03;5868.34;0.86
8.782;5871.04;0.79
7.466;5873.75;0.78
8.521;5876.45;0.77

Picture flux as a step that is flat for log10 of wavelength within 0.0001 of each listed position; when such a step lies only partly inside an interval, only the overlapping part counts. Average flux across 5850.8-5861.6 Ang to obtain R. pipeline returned 7.27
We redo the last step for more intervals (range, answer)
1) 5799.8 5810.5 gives 7.92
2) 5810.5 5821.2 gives 7.43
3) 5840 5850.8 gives 6.41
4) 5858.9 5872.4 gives 7.41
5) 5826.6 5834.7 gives 7.34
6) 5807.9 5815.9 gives 7.57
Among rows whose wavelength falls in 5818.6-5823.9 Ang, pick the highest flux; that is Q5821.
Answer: 7.503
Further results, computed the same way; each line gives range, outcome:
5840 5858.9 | 8.117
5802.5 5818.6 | 8.501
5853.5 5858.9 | 7.396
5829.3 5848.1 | 7.382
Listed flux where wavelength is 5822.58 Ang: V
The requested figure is 5.443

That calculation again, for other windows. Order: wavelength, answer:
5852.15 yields 7.424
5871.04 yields 8.782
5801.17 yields 7.082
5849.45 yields 8.117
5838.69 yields 6.288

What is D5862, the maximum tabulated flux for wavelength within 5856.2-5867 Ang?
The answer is 7.405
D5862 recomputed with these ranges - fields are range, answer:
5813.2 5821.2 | 7.965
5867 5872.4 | 8.782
